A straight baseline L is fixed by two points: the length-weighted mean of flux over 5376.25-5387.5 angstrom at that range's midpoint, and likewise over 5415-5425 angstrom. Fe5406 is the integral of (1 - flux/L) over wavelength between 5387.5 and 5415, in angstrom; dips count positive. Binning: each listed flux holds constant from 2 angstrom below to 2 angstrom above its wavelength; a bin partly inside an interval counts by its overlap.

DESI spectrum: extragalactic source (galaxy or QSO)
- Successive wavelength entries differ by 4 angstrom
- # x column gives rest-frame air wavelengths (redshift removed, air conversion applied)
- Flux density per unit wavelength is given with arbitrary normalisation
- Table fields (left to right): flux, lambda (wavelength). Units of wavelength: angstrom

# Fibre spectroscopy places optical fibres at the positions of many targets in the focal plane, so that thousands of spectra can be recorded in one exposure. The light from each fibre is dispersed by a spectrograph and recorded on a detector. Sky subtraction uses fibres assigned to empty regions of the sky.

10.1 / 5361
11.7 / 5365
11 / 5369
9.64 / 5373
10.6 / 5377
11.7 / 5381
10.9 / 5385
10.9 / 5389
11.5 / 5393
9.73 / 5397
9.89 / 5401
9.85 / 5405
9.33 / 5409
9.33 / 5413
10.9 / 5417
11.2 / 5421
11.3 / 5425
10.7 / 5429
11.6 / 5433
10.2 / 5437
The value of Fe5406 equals 2.6 angstrom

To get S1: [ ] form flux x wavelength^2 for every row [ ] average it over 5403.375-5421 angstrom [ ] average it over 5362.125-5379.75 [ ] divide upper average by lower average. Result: 0.95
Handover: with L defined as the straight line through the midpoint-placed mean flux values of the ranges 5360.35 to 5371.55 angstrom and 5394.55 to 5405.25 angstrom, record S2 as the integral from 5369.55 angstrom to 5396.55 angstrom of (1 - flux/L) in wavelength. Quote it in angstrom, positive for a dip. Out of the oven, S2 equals -1.0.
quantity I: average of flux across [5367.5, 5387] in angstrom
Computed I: 10.8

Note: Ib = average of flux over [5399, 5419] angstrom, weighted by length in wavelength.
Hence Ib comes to 9.86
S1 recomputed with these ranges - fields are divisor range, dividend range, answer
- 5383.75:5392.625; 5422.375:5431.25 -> 1.02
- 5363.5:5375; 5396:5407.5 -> 0.92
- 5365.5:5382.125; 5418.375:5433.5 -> 1.06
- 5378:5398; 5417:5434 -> 1.03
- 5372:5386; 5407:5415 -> 0.88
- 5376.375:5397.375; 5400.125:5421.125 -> 0.92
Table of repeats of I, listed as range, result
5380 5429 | 10.5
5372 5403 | 10.6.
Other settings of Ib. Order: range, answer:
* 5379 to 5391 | 11.2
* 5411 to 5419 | 10.1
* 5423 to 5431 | 11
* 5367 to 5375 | 10.3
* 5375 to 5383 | 11.1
